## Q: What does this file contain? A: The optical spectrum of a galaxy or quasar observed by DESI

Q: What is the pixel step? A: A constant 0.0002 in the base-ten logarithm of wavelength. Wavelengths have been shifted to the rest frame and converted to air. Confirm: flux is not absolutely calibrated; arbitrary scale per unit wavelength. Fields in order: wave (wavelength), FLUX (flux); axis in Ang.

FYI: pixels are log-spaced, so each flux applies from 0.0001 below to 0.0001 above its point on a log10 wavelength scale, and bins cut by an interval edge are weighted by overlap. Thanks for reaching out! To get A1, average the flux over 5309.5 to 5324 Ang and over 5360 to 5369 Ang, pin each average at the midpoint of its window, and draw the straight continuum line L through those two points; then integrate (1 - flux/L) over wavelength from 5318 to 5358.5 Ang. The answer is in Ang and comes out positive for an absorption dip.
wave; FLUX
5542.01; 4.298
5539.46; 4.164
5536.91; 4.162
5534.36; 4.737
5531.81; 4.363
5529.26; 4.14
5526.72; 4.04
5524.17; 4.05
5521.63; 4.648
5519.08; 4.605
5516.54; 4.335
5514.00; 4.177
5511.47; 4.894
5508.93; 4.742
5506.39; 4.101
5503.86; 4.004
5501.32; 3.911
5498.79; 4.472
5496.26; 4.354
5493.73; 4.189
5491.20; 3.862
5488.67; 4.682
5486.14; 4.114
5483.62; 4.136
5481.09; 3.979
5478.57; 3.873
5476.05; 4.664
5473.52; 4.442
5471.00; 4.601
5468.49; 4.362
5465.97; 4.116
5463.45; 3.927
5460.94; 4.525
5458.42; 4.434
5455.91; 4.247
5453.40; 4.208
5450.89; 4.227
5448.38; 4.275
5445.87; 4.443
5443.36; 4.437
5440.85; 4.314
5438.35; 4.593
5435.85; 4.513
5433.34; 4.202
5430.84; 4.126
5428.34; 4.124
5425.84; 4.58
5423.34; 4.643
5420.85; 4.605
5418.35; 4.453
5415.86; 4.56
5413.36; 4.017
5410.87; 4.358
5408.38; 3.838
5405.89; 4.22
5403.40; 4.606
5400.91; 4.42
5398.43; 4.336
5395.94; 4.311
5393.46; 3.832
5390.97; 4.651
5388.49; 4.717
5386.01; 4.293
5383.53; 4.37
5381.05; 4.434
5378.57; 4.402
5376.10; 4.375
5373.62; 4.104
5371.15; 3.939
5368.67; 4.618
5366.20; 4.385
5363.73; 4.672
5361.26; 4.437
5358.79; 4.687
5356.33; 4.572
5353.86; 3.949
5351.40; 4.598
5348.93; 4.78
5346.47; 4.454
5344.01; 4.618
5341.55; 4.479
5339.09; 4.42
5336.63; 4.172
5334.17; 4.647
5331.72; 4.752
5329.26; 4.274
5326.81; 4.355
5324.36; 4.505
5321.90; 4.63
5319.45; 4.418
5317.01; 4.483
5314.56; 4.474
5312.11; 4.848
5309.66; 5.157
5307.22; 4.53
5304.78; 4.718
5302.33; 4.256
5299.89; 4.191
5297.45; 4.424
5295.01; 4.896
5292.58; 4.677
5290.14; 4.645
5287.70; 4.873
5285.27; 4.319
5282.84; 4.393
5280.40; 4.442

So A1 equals 0.8 Ang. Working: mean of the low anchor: 4.62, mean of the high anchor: 4.52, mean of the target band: 4.48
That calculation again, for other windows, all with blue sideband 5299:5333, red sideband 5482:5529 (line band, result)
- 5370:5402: 0.9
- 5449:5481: 0.4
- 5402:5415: 0.6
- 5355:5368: -0.2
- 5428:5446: 0.1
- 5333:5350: 0.0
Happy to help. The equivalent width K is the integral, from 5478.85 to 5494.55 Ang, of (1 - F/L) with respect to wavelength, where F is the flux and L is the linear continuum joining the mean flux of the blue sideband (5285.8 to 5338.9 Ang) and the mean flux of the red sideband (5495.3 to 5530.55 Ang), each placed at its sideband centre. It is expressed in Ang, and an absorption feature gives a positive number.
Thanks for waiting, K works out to 0.8 Ang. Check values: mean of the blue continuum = 4.56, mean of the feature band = 4.14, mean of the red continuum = 4.32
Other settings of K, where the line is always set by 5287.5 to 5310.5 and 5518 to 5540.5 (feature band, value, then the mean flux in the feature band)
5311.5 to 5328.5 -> 0.29 Ang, 4.51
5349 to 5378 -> 0.80 Ang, 4.41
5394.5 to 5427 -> 0.70 Ang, 4.38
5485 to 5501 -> 0.40 Ang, 4.26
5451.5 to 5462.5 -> 0.20 Ang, 4.34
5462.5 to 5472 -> 0.32 Ang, 4.25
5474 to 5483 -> 0.40 Ang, 4.19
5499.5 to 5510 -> 0.38 Ang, 4.19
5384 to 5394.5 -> 0.28 Ang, 4.38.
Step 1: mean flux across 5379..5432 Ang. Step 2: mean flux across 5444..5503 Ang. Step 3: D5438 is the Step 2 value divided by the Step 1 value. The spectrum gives 0.98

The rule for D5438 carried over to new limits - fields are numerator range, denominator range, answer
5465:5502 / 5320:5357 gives 0.95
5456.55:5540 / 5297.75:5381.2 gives 0.96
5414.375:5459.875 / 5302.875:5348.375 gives 0.96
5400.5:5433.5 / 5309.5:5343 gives 0.96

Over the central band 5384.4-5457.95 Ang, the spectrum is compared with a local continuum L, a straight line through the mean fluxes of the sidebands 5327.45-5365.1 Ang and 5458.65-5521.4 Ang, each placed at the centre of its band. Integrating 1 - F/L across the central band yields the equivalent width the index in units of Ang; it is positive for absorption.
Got 0.8 Ang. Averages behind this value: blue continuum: 4.5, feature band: 4.35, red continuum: 4.3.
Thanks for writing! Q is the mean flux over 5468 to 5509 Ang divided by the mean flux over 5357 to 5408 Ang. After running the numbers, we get 1.0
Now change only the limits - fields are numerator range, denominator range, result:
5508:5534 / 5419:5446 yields 1.00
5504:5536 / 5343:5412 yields 1.00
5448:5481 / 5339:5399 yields 0.97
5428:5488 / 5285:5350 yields 0.94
